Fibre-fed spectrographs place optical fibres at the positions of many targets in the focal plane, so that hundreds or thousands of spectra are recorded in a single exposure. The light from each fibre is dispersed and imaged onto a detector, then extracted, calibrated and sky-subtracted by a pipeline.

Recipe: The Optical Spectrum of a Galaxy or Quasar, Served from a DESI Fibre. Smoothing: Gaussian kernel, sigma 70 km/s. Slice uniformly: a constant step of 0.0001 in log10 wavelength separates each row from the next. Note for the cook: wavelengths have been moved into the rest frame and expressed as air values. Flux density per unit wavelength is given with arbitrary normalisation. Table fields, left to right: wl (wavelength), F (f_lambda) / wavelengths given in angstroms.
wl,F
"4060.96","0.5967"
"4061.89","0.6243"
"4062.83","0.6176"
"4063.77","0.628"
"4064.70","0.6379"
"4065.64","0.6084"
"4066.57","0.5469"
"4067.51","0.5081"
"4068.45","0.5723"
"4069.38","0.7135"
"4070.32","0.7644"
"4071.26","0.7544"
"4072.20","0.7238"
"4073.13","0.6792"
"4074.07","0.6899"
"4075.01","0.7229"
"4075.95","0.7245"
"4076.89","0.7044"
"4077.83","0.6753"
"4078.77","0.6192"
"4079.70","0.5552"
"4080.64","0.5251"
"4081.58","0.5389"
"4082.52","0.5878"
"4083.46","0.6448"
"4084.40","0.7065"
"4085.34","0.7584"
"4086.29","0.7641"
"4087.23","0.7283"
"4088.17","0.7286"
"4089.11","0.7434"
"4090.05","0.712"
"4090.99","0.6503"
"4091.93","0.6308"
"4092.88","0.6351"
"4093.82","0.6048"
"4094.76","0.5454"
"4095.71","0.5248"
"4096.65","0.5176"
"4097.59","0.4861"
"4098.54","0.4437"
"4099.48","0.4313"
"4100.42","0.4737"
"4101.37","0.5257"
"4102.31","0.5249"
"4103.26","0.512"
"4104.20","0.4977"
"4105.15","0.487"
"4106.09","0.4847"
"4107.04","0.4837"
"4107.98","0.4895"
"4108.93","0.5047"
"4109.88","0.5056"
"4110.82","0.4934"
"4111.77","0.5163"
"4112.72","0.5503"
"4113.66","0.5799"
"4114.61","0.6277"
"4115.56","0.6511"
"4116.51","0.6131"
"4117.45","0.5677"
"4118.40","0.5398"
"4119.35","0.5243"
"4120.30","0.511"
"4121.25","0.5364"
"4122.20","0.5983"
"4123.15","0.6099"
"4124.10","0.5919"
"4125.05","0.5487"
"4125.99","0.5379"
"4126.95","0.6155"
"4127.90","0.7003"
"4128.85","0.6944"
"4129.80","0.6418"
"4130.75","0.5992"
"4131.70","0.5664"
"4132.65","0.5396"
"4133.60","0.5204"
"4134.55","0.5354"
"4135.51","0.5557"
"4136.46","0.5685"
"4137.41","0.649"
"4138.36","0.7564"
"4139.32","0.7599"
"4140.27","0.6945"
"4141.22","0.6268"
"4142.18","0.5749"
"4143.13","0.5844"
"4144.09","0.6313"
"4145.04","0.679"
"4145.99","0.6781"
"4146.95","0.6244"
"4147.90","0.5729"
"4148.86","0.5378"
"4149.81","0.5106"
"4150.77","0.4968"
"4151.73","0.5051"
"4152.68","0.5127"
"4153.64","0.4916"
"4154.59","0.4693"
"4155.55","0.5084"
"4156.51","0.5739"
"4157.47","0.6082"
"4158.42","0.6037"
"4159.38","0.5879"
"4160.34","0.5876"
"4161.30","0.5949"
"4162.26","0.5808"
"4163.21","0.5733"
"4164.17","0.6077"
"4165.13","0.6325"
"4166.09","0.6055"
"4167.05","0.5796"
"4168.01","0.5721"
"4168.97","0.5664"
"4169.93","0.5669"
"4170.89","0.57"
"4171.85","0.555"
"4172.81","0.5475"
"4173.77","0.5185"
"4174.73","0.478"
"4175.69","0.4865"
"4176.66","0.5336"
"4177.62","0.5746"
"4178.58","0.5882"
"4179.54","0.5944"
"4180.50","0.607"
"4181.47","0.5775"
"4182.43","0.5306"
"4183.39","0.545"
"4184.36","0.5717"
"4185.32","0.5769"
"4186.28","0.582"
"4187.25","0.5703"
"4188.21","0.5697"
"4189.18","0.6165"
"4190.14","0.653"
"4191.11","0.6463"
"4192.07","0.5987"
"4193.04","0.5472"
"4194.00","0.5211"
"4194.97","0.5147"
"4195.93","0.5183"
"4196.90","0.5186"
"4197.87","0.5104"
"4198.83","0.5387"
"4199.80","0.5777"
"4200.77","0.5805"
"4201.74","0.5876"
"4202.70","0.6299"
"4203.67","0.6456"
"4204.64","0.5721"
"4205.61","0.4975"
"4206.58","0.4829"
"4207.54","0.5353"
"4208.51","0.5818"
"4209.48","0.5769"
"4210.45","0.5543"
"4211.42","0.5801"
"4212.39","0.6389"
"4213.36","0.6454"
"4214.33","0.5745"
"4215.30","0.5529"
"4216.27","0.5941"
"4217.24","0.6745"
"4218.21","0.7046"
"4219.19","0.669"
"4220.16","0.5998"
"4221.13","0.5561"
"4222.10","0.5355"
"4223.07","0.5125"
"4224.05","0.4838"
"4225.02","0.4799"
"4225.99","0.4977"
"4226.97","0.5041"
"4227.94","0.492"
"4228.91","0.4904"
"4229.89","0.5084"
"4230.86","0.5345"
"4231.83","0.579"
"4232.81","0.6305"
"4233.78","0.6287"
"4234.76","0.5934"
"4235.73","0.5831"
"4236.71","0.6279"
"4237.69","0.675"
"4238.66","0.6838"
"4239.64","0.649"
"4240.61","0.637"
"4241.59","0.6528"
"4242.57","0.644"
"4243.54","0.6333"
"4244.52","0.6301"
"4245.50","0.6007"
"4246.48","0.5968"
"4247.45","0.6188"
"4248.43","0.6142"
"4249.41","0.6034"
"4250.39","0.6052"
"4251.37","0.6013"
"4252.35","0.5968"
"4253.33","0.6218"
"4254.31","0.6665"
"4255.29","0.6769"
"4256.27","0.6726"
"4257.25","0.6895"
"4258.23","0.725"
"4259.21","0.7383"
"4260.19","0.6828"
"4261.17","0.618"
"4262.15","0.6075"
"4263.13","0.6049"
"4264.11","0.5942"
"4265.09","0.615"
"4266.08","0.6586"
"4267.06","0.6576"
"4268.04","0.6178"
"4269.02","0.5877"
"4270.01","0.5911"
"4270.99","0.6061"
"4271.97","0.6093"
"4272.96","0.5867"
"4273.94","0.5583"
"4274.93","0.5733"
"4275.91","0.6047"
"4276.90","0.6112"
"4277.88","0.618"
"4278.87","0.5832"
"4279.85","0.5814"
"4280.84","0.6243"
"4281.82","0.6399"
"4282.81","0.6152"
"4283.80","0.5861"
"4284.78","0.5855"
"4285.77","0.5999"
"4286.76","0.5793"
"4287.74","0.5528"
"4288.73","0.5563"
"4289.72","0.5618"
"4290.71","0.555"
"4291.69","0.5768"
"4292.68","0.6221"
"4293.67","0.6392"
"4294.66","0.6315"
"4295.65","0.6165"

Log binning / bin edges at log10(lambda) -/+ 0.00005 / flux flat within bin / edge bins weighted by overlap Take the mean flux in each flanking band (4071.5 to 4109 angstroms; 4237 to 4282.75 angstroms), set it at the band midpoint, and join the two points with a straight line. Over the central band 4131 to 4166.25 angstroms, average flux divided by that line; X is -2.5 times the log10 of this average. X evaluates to 0.04 mag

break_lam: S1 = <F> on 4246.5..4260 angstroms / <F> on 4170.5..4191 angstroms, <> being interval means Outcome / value 1.1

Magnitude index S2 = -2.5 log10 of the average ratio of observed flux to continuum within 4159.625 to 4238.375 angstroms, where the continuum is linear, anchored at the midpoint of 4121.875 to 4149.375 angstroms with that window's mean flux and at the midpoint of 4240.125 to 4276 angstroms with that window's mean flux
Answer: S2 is 0.09 mag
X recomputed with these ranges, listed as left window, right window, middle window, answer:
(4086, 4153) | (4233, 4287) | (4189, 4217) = 0.06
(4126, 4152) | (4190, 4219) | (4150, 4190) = 0.06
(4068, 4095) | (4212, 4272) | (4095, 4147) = 0.15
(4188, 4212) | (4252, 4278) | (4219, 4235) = 0.09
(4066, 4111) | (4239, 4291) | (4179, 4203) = 0.07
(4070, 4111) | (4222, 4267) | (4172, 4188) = 0.09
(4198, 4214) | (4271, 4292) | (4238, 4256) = -0.09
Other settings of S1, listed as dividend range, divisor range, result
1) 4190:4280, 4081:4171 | 1.02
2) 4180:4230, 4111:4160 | 0.97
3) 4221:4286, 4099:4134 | 1.10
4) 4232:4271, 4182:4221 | 1.09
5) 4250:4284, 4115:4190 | 1.07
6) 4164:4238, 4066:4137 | 0.96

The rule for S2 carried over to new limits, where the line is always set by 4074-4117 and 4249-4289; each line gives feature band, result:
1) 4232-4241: -0.04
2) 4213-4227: 0.07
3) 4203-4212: 0.09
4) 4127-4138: -0.01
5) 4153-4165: 0.06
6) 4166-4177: 0.10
